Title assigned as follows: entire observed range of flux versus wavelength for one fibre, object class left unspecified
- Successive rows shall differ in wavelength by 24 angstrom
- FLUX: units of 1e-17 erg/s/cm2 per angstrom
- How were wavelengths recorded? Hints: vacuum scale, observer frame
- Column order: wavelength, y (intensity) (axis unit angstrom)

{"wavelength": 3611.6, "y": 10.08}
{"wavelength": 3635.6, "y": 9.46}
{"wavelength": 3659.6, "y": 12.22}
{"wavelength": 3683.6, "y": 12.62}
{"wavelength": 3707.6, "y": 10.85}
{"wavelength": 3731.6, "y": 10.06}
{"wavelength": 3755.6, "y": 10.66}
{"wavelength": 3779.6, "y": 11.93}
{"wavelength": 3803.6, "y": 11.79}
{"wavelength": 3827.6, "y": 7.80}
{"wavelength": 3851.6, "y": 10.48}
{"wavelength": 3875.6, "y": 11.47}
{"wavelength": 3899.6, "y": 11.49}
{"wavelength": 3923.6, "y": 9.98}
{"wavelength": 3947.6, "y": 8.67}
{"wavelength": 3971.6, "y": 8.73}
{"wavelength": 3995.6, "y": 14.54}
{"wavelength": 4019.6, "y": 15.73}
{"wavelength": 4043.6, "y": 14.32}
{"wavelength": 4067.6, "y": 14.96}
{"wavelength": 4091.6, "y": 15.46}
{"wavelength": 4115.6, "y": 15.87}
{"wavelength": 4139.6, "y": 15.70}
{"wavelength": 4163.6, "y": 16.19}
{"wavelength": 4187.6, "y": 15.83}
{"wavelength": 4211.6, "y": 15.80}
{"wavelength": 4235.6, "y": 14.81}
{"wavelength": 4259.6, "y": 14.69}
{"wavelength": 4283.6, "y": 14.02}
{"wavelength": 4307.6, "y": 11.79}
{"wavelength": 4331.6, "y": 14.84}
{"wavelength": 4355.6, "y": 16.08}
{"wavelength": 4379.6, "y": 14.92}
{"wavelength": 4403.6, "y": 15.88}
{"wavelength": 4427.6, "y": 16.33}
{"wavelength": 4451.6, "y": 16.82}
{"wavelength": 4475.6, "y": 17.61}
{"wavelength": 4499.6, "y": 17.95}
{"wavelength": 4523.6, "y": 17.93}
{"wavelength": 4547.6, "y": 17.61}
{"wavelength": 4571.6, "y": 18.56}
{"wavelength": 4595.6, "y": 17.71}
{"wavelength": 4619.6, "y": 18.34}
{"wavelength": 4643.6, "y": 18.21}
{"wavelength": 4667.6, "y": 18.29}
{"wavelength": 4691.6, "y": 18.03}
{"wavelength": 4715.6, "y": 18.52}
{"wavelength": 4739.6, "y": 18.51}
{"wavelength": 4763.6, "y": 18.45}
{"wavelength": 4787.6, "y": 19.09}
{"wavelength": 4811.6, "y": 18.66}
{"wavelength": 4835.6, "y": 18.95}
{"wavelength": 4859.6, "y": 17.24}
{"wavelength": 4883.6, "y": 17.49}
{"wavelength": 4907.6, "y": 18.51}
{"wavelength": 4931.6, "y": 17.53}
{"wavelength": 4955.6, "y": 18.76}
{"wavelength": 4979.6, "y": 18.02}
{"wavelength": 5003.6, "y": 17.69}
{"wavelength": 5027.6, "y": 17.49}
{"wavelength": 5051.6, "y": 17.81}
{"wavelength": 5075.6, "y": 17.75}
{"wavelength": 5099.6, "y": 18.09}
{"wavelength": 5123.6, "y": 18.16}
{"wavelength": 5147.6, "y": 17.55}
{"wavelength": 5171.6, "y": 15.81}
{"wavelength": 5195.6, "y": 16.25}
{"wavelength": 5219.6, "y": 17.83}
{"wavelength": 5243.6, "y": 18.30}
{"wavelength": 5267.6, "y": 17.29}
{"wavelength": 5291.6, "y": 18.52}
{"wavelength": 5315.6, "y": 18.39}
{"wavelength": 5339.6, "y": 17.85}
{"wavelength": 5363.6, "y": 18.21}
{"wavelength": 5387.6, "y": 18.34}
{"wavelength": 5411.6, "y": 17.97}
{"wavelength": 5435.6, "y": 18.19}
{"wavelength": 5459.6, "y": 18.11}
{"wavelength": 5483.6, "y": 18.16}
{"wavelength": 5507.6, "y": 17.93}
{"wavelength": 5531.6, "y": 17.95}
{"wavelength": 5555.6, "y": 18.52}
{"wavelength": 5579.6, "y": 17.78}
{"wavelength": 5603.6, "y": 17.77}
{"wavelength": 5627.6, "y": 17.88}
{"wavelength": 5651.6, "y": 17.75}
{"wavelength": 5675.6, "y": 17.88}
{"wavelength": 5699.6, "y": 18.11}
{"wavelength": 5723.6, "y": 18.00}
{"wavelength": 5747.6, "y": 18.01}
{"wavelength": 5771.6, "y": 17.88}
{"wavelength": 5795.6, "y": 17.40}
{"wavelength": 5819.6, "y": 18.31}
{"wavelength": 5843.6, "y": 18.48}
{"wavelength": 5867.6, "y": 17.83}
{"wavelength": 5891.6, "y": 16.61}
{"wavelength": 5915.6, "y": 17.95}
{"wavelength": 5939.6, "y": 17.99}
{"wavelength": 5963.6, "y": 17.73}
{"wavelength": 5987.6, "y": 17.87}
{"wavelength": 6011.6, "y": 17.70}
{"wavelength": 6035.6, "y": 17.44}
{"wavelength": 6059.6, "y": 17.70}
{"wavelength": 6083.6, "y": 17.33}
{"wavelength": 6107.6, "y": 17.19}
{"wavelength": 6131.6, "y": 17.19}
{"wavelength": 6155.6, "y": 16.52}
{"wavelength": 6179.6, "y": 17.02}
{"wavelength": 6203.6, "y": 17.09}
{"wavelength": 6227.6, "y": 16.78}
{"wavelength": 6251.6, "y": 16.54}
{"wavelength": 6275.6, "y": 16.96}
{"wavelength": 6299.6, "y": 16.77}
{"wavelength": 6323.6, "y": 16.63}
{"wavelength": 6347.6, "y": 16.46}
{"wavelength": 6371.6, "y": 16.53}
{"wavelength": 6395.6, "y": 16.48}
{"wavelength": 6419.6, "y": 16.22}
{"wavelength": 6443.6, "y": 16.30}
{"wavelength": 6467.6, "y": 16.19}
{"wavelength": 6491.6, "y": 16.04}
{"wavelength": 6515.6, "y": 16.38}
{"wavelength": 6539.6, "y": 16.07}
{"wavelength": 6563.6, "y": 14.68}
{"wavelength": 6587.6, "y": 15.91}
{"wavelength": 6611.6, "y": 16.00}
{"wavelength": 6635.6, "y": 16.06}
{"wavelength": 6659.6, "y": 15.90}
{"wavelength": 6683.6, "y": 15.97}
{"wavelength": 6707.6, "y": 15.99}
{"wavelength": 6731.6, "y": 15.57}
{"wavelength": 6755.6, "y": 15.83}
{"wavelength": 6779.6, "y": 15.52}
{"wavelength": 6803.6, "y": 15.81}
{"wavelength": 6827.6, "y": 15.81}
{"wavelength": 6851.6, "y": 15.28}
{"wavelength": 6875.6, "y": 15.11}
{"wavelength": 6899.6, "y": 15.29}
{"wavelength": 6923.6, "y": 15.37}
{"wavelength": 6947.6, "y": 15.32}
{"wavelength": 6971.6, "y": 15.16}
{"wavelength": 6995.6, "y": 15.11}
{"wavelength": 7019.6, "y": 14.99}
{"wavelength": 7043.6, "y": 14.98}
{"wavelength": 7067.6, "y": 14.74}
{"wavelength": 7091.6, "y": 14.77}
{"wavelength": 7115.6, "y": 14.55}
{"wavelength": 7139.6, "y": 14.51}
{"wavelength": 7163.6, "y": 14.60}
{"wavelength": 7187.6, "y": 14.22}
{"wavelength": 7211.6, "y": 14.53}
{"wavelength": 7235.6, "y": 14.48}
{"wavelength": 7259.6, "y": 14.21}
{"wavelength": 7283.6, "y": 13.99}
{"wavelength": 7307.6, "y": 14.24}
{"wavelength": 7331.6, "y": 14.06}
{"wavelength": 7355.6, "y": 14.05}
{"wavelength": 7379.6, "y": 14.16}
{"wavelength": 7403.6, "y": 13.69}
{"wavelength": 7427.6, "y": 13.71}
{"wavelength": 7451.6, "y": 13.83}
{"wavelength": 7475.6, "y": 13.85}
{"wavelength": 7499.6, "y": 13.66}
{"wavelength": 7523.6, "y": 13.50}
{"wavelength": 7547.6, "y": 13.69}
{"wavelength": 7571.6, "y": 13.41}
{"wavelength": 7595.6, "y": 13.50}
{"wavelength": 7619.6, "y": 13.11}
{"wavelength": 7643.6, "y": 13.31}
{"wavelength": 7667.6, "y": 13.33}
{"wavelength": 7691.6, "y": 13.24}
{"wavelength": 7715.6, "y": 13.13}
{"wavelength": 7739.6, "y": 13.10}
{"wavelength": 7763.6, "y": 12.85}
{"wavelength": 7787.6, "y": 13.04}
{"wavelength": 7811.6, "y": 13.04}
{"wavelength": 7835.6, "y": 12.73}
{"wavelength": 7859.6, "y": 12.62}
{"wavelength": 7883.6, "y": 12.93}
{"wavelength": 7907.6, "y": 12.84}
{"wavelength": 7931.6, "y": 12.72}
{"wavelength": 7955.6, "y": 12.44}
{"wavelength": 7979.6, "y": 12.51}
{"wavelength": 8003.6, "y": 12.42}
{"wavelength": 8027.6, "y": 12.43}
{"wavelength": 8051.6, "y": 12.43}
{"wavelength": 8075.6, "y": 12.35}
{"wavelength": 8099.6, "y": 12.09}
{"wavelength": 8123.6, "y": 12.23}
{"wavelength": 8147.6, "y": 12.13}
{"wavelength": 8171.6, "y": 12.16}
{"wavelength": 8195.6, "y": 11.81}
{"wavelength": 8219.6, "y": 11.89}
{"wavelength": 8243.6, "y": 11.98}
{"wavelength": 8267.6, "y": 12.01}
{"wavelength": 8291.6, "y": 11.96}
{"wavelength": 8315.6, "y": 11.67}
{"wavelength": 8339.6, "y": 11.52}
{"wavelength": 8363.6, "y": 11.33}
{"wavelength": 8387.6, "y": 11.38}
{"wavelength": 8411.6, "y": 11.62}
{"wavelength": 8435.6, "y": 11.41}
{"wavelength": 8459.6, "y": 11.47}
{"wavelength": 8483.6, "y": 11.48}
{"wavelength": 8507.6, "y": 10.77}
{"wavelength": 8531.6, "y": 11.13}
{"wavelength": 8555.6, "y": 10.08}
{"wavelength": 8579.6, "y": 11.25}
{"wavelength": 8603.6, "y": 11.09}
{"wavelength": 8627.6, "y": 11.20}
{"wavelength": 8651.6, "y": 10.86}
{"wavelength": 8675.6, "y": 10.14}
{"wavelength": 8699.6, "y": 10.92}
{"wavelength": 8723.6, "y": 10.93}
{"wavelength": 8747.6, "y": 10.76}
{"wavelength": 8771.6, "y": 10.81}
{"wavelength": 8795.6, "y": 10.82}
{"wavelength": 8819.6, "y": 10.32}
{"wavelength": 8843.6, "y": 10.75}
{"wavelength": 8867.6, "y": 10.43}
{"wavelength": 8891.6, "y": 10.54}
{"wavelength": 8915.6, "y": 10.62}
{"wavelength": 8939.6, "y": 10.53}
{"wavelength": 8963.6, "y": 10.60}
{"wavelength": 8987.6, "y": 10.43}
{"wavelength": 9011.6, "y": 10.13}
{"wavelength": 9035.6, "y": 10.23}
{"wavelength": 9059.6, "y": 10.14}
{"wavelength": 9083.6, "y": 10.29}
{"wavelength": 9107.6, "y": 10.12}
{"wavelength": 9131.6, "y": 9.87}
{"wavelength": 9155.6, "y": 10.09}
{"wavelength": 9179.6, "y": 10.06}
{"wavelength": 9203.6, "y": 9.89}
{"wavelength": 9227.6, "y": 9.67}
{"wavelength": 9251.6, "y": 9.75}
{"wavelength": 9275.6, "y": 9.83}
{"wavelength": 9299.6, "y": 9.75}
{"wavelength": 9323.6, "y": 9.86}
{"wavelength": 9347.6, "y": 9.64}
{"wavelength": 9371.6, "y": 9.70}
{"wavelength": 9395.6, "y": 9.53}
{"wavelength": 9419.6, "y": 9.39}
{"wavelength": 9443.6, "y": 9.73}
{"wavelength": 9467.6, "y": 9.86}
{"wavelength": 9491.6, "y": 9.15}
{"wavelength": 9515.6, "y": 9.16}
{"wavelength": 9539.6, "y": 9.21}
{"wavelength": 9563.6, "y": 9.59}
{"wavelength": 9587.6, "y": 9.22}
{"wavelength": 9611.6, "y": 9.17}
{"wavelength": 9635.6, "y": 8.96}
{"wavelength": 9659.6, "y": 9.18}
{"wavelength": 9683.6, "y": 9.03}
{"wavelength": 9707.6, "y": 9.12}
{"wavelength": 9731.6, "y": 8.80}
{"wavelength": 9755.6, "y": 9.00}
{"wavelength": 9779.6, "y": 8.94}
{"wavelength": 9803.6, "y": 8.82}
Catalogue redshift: 0.00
